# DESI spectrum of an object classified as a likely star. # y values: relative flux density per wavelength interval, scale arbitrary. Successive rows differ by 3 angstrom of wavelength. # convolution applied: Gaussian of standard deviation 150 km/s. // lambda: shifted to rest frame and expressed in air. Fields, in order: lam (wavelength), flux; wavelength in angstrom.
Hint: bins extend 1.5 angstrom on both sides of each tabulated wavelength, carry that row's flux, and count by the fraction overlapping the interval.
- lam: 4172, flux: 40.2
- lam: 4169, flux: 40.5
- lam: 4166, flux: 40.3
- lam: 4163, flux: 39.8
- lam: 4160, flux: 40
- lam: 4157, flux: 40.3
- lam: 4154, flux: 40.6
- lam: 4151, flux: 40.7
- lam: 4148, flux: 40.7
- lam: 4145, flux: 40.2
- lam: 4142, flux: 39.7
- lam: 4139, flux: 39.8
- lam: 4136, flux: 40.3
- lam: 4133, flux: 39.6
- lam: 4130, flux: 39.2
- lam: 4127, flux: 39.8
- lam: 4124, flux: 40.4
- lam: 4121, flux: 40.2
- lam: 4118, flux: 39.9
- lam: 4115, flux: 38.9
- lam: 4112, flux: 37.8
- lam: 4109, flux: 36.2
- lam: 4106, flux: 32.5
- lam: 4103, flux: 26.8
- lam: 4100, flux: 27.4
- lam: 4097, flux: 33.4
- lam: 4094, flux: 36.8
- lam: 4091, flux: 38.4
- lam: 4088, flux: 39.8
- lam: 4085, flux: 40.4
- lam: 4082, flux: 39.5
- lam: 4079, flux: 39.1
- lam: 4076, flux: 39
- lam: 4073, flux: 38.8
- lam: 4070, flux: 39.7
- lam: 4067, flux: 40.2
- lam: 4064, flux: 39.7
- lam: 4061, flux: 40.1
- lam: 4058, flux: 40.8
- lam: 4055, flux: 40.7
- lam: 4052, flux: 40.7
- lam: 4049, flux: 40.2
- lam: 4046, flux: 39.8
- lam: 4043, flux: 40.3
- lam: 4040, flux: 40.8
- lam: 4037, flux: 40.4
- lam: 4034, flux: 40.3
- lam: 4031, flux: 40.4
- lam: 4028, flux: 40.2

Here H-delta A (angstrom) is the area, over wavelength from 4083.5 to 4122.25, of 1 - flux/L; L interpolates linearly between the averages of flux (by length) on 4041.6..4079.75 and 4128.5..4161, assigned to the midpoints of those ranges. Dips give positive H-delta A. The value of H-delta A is 3.9 angstrom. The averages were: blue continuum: 39.9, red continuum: 40.1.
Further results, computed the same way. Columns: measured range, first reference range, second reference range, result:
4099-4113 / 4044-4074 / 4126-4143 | 2.7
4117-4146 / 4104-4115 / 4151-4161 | -1.6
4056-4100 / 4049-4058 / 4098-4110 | -3.6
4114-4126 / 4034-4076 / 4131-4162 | 0.1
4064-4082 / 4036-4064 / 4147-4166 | 0.4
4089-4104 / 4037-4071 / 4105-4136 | 2.4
